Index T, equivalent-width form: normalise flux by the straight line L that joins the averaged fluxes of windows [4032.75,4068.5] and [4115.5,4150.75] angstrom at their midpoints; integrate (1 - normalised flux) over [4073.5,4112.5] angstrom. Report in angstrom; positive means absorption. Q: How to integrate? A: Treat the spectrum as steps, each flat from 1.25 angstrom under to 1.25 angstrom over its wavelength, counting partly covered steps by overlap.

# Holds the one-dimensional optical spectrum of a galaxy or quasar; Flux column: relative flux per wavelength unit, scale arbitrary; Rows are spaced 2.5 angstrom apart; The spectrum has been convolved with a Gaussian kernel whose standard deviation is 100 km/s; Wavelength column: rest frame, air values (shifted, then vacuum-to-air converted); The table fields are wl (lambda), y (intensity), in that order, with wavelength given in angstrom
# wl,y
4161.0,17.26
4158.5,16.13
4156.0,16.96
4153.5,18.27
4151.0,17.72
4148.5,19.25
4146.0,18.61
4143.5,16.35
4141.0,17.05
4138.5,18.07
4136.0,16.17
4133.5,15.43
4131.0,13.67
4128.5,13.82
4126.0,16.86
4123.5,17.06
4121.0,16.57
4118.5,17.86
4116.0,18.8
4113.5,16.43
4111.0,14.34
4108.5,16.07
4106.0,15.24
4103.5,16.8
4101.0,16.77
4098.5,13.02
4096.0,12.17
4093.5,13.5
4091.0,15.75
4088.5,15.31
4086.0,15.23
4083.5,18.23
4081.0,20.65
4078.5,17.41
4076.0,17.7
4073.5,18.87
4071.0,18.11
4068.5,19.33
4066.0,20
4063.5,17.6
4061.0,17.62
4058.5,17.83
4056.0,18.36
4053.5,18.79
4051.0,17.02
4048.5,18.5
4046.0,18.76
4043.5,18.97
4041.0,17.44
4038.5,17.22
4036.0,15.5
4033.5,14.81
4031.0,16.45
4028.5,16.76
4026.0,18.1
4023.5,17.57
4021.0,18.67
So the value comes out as 3.02 angstrom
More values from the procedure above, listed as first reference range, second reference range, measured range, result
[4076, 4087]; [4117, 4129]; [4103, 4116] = 0.8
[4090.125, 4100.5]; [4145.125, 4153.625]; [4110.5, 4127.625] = -1.1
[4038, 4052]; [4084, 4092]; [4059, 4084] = -3.0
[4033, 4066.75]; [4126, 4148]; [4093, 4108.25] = 2.0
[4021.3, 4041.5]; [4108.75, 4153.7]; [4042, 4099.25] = -2.0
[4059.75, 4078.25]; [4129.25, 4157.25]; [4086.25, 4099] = 2.7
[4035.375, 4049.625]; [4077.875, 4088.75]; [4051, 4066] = -0.3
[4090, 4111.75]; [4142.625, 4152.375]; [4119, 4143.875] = 1.2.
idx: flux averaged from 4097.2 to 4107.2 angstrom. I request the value 15.4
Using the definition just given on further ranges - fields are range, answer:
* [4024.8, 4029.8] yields 17.4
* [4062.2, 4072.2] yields 18.8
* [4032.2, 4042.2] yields 16.2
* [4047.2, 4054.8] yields 18.1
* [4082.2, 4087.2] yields 16.8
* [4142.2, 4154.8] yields 18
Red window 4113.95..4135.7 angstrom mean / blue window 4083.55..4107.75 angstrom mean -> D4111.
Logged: 1.1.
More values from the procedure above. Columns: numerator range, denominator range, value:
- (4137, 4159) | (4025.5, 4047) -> 1.03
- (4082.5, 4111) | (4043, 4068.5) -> 0.83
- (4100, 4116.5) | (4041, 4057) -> 0.89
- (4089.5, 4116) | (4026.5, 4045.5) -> 0.90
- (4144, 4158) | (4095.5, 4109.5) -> 1.19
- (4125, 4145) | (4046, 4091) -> 0.89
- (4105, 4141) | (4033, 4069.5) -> 0.91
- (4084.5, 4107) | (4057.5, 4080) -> 0.81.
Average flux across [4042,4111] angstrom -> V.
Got 17.1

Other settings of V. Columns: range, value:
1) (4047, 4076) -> 18.3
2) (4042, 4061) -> 18.3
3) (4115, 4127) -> 17.4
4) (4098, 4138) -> 16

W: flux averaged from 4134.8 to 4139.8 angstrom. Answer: 17.1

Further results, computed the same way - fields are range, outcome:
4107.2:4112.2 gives 15.2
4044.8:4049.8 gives 18.6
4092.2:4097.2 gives 12.9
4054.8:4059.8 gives 18.1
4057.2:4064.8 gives 17.7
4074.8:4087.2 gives 17.9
